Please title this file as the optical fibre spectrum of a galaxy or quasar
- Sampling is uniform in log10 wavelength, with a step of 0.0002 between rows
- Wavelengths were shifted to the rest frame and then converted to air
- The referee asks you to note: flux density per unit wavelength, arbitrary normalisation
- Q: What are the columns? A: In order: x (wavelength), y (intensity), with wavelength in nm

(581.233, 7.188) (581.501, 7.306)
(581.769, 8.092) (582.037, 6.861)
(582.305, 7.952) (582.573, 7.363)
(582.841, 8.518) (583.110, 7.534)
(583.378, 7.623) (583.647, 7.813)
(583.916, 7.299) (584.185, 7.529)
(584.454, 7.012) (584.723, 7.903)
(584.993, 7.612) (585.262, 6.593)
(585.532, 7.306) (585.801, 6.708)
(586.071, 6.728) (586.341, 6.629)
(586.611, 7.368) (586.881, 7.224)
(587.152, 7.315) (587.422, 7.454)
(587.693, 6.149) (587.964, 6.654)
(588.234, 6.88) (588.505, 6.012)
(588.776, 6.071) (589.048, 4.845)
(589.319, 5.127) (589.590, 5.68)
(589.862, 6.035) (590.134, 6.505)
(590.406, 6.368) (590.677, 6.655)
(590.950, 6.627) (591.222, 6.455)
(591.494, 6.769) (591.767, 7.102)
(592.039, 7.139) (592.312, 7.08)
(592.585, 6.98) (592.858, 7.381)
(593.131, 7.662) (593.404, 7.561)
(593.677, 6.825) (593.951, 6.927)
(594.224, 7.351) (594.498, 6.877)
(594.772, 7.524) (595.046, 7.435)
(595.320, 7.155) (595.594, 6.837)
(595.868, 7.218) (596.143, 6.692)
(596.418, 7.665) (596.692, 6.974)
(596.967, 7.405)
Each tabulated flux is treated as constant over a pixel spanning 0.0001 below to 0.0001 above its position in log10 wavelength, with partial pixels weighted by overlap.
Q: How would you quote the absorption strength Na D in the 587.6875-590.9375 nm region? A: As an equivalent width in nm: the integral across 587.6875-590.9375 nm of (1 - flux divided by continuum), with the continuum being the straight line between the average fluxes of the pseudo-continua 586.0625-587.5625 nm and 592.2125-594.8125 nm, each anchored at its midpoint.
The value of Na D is 0.485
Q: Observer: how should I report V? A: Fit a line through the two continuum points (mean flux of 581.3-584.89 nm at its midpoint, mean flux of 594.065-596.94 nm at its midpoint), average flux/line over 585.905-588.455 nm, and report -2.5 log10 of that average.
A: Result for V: 0.084 mag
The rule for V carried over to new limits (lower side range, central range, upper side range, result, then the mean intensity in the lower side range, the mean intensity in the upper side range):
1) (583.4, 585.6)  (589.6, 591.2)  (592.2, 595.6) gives 0.14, 7.4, 7.22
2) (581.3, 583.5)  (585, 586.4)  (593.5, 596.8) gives 0.10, 7.64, 7.13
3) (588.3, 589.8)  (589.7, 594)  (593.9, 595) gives -0.07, 5.63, 7.21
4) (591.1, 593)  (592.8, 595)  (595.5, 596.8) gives -0.04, 6.99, 7.09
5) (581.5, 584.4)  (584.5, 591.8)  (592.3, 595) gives 0.13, 7.62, 7.23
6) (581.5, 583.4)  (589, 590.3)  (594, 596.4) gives 0.28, 7.68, 7.15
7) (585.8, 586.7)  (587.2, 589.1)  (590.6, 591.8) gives 0.06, 6.85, 6.69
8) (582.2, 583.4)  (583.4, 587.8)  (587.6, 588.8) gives -0.02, 7.81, 6.39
